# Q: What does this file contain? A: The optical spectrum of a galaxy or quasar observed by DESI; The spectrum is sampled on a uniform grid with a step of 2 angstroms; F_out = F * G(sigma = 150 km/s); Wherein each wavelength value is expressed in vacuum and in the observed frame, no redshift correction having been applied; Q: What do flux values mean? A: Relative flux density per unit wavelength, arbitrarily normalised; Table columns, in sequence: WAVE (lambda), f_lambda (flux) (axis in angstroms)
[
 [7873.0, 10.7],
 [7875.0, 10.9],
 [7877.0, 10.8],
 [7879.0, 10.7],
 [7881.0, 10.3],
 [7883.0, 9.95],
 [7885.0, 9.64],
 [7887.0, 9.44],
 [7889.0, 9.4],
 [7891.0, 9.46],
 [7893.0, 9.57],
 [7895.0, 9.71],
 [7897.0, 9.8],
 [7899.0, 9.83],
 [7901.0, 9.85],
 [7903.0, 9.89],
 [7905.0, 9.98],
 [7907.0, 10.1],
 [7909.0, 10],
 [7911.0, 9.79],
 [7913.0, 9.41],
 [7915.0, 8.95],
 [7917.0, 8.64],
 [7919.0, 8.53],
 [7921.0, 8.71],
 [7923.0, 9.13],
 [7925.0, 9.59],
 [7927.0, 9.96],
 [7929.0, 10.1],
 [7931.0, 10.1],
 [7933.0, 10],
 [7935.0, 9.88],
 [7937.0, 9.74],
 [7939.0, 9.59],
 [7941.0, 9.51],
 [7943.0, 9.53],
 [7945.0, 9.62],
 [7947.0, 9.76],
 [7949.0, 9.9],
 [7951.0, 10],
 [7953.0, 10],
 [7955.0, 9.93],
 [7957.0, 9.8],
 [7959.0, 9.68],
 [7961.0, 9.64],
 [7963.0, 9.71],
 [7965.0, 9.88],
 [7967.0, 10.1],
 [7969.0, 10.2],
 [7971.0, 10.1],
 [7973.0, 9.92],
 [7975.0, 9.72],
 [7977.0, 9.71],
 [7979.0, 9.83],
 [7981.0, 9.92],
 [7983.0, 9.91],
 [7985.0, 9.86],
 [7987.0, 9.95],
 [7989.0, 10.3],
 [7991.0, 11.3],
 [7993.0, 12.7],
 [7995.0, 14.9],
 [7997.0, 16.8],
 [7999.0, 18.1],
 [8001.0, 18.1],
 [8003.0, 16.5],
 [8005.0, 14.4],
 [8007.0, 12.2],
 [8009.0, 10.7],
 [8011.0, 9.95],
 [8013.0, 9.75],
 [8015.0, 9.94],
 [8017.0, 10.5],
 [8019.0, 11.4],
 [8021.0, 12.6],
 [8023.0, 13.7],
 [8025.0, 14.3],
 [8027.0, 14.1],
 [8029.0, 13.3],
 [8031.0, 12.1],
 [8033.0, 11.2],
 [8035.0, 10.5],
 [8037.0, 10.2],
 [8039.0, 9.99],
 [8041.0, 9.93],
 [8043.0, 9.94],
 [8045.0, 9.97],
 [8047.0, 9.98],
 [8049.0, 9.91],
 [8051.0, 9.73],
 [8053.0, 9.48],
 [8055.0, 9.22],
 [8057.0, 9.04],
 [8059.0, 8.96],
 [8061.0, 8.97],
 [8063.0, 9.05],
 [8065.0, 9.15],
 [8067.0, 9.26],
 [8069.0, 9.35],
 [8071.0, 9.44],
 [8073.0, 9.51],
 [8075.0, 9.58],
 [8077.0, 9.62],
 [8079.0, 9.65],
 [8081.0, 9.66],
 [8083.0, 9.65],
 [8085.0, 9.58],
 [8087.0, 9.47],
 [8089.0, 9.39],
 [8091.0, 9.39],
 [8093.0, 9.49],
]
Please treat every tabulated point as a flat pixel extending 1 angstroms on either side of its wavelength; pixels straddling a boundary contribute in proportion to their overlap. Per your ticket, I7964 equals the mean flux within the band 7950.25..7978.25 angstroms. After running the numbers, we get 9.88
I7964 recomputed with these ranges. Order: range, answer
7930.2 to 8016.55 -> 11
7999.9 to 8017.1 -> 12.6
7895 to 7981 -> 9.72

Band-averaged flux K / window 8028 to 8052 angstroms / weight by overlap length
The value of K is 10.6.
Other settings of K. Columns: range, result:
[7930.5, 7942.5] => 9.78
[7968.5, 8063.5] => 11.3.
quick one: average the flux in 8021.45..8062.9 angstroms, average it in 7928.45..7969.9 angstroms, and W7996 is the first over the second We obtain 1.09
